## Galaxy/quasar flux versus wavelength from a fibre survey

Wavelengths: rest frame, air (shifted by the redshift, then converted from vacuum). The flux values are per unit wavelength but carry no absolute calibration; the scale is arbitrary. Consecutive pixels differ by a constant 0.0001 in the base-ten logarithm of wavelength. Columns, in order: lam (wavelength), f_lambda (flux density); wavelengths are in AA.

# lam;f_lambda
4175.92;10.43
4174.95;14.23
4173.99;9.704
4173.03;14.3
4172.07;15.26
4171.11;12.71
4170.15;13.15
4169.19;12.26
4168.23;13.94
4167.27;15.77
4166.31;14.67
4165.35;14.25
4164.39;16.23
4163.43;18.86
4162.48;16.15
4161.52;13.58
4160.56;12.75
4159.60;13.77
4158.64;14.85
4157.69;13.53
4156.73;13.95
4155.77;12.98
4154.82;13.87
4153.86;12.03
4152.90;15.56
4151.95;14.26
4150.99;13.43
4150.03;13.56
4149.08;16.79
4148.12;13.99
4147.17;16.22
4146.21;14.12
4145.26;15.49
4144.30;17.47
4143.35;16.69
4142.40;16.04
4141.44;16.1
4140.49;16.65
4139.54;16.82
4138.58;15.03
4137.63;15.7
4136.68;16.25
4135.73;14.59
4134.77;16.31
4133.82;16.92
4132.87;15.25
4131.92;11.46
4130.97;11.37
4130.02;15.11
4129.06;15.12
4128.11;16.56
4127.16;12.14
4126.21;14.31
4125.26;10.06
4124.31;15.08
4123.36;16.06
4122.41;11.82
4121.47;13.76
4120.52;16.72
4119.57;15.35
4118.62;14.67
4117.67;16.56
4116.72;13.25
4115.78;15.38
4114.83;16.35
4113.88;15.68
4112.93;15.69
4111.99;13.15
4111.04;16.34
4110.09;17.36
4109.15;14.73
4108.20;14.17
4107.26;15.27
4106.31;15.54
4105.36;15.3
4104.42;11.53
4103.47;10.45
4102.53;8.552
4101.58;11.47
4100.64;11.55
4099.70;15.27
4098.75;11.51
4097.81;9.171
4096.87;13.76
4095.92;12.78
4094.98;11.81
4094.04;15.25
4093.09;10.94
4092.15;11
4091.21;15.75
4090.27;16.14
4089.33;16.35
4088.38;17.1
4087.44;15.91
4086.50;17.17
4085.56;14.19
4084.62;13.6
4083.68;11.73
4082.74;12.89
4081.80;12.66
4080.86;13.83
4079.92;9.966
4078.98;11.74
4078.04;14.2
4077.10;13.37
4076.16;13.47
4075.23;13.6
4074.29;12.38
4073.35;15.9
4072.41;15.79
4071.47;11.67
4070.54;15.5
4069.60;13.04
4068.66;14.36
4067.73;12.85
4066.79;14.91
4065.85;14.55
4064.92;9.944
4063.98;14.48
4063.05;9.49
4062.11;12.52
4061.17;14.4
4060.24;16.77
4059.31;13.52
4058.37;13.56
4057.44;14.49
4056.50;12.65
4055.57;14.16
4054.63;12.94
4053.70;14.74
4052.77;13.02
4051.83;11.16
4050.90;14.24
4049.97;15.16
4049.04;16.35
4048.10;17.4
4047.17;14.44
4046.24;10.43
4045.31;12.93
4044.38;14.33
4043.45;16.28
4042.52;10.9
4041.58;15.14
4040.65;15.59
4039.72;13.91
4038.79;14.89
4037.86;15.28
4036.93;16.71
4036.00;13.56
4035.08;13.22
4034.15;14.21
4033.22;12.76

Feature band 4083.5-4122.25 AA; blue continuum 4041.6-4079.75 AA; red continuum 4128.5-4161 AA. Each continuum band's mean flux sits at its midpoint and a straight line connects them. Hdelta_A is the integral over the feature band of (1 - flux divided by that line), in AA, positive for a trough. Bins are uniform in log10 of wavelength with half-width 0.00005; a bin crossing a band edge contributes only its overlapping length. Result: 0.4 AA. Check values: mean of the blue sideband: 13.7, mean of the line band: 14.1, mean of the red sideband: 14.8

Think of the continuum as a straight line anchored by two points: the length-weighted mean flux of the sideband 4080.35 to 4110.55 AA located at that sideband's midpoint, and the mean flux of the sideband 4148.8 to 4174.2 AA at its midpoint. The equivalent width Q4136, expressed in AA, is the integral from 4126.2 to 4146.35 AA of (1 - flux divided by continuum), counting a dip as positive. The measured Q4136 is -1.9 AA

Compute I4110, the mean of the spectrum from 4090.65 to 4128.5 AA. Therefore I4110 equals 13.8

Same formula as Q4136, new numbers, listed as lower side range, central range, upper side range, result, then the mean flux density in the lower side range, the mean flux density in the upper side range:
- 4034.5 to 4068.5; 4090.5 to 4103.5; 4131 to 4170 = 1.9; 13.9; 14.9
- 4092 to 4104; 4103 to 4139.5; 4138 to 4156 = -3.5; 11.8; 15.1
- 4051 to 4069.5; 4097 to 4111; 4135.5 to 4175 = 0.9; 13.4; 14.7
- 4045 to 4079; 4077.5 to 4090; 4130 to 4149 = 0.2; 13.7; 15.4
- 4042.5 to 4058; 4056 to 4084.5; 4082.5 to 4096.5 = 1.5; 13.9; 14.2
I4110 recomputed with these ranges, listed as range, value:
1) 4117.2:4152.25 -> 15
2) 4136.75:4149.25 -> 15.9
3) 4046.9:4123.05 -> 13.9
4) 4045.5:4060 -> 13.9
